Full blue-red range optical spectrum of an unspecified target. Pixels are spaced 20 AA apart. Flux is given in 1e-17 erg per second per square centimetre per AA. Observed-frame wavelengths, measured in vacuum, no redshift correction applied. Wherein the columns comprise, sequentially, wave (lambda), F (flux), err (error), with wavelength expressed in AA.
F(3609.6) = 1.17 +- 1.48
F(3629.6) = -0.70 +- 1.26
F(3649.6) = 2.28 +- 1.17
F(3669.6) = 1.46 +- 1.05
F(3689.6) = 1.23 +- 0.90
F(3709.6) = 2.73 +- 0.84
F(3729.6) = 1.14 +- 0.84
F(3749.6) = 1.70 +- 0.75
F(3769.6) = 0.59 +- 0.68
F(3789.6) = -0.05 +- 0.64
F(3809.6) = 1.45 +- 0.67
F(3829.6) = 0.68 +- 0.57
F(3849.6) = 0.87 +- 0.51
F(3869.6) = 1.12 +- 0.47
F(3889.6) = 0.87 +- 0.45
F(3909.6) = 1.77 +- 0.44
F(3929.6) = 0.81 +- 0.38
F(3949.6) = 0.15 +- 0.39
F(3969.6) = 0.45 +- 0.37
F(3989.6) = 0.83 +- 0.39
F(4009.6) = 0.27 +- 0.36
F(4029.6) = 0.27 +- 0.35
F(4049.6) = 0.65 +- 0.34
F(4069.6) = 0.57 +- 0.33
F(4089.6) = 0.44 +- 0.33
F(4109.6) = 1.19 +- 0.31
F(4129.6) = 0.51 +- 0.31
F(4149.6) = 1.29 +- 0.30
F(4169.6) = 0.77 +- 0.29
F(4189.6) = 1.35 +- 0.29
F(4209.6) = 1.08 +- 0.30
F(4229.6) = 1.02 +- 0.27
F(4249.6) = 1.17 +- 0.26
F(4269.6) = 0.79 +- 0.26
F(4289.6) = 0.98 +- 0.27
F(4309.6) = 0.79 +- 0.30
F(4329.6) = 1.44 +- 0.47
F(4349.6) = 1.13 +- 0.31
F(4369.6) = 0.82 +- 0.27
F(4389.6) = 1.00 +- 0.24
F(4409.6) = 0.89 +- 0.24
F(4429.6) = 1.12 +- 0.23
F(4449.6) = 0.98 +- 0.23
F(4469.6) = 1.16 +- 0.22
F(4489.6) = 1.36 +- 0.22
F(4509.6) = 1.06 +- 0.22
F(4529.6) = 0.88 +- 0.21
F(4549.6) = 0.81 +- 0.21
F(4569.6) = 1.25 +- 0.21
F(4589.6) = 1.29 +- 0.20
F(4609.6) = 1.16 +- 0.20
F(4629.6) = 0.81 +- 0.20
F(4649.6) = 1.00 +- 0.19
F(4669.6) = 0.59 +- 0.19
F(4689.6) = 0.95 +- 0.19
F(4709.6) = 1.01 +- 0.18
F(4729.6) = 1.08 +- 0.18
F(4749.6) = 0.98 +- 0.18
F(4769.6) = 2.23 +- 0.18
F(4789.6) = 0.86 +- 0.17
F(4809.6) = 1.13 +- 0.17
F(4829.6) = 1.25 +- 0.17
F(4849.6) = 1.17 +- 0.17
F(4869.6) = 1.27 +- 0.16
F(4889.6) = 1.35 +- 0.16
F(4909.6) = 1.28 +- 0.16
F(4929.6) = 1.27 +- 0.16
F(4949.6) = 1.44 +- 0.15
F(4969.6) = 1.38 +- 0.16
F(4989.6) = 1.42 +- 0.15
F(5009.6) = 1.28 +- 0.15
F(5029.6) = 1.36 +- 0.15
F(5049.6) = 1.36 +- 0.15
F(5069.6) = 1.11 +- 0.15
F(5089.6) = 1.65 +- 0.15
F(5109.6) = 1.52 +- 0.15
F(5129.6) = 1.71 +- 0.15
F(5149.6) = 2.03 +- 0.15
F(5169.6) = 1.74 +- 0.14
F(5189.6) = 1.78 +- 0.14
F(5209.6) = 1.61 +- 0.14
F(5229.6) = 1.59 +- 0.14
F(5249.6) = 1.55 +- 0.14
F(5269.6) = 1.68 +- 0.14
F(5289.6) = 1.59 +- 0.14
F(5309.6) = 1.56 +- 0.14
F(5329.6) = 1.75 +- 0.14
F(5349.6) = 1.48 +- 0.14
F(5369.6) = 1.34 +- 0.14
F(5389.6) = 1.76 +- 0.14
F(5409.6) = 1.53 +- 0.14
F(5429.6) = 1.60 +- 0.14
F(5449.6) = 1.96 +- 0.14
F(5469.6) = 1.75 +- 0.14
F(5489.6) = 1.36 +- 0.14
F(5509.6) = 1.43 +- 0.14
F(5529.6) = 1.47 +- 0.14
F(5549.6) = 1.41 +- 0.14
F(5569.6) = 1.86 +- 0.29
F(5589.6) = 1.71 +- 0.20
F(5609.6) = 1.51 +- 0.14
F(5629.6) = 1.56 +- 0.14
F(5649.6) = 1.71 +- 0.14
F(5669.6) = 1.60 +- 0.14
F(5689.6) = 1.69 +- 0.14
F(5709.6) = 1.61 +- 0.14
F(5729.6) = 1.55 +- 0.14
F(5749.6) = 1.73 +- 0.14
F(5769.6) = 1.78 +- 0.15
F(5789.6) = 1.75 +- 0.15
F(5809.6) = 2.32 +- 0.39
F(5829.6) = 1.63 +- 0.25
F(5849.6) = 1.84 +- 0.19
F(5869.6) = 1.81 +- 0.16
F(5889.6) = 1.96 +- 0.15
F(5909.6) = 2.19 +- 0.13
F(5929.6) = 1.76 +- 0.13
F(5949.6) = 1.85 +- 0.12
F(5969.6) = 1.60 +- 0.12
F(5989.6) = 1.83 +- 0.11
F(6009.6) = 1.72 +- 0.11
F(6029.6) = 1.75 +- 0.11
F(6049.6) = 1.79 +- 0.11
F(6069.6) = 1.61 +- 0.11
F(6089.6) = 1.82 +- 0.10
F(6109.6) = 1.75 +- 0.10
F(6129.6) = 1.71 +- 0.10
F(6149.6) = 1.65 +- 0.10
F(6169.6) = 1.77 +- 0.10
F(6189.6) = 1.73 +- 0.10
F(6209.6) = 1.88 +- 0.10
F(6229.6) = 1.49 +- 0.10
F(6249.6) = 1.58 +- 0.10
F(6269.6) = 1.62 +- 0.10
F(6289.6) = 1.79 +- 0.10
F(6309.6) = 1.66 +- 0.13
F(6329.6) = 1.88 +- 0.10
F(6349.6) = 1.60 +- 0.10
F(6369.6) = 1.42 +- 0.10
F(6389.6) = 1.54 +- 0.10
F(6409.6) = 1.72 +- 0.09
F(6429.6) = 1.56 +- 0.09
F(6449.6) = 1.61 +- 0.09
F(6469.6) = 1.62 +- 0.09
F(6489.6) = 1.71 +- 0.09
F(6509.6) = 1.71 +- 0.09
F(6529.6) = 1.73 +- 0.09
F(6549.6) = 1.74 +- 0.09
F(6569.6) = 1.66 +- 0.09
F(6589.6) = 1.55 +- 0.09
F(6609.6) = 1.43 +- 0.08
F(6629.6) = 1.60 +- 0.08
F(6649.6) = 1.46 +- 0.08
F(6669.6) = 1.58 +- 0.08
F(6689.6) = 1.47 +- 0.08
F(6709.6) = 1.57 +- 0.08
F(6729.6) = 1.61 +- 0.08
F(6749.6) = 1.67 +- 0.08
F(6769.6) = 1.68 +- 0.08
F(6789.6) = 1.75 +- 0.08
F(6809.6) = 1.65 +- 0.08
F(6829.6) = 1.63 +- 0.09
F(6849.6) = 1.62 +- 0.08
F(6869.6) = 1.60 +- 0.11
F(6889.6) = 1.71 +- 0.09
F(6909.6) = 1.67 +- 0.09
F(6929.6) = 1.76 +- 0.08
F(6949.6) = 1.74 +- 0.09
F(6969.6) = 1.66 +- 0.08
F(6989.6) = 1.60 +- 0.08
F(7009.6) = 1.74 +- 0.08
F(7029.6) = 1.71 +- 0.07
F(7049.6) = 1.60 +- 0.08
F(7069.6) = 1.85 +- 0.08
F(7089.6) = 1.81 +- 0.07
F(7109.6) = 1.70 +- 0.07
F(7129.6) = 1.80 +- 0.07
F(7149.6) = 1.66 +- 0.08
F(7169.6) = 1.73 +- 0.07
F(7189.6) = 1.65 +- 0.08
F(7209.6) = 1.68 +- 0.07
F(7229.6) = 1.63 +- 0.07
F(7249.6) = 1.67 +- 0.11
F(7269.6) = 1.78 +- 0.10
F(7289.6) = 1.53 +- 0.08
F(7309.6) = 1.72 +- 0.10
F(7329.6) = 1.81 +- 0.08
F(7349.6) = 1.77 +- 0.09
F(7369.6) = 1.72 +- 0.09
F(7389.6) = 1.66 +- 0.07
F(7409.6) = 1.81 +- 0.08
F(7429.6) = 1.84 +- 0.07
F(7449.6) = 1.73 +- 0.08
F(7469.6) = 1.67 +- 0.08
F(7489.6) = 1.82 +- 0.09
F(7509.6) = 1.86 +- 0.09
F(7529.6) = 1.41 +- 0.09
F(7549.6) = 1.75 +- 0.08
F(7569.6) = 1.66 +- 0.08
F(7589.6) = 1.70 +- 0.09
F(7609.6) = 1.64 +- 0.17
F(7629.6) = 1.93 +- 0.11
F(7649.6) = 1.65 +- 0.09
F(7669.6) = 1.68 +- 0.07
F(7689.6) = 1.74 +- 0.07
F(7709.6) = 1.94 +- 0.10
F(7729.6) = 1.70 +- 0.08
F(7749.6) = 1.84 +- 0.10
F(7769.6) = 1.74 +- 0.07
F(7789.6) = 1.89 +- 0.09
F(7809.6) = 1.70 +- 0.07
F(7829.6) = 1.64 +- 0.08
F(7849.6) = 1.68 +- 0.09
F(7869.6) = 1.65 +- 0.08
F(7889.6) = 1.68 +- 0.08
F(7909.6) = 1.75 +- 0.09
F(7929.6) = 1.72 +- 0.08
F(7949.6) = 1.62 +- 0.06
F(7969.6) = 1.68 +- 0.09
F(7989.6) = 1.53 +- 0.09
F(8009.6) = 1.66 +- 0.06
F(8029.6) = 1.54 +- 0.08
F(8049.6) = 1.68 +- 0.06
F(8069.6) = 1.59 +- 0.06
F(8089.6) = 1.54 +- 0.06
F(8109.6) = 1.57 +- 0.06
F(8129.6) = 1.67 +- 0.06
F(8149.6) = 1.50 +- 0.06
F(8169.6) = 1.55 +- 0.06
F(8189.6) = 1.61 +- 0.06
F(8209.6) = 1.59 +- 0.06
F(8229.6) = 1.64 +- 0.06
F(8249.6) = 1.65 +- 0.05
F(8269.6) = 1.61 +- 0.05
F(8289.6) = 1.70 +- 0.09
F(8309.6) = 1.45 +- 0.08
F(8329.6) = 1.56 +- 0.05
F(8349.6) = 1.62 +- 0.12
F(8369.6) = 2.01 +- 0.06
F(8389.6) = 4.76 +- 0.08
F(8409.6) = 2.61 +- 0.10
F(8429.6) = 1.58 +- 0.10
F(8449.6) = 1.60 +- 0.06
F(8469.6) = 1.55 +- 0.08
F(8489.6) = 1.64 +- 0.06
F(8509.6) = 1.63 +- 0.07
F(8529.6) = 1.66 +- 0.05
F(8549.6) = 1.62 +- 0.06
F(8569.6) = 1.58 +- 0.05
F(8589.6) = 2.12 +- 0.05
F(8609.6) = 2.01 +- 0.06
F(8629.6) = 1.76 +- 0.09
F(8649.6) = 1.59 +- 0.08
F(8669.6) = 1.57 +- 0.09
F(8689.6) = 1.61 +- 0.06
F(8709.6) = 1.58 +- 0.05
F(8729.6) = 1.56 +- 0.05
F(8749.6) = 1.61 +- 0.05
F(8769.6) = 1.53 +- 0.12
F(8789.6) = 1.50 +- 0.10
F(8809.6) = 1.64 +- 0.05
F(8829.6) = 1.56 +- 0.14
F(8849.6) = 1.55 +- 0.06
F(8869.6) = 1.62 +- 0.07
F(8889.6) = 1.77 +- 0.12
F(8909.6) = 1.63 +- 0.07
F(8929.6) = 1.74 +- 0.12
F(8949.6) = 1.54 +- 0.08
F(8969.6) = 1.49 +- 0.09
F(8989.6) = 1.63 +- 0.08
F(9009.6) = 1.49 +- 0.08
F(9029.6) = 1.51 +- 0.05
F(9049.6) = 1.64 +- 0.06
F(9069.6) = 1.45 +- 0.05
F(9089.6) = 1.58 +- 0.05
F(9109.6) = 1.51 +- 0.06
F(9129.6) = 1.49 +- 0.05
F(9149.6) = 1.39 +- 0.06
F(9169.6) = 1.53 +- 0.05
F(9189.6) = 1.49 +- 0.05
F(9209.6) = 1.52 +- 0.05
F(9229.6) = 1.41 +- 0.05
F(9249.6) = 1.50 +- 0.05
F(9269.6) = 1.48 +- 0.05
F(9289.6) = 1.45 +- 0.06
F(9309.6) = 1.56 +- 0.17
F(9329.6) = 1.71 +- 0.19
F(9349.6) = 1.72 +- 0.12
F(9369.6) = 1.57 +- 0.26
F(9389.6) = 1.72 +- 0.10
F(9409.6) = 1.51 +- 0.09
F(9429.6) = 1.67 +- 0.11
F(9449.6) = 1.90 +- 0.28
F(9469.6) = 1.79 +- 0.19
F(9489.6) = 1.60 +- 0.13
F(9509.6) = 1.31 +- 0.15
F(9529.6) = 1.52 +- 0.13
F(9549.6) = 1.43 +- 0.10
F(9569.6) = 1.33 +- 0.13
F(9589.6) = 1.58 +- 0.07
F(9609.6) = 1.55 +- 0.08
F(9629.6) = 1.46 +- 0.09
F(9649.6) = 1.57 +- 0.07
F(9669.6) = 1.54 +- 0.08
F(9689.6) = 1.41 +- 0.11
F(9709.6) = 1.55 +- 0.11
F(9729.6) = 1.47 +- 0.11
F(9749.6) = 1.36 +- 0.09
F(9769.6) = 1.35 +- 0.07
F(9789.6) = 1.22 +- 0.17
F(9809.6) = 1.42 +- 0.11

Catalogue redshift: 0.28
